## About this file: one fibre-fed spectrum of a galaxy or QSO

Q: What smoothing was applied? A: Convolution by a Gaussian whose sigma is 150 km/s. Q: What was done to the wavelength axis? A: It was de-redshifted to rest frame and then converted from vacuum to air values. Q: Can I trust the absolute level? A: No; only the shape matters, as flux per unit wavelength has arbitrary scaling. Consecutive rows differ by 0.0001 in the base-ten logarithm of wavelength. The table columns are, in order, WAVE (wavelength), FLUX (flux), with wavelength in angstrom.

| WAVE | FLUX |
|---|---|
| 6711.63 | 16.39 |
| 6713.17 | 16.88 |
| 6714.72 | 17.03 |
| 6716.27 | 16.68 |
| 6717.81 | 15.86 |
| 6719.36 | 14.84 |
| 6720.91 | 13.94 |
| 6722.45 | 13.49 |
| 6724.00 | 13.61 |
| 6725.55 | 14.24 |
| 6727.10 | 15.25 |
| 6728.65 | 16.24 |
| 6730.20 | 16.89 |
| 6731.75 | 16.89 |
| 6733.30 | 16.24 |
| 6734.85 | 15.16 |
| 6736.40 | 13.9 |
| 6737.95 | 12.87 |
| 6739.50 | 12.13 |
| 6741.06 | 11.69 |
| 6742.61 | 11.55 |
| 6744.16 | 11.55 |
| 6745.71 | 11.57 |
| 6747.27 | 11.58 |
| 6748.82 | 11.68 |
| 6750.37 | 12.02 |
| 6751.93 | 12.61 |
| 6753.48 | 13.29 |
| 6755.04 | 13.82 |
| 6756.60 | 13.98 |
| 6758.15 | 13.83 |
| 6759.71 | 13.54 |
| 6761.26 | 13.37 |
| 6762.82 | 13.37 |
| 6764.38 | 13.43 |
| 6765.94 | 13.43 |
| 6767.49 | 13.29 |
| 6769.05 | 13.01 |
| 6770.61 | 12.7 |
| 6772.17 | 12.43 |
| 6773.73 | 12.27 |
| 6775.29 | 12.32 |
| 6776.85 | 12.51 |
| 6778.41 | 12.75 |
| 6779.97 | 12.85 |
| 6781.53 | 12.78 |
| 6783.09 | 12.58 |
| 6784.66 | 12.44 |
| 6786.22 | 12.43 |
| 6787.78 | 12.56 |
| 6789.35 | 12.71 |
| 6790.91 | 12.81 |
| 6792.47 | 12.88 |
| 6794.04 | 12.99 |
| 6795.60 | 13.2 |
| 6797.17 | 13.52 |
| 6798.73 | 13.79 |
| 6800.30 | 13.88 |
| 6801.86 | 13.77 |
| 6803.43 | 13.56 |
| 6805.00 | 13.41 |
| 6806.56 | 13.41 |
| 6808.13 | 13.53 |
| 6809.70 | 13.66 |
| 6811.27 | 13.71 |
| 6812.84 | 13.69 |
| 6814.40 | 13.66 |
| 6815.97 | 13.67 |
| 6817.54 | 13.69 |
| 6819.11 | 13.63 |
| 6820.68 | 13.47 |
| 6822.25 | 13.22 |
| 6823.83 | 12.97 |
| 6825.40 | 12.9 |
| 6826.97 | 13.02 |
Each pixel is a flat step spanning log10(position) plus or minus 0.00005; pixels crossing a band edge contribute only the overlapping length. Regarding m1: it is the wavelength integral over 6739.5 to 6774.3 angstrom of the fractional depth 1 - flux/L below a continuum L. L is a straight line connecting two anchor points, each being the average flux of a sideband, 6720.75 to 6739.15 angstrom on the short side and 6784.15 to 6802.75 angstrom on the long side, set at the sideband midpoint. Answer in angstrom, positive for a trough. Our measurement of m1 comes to 3.41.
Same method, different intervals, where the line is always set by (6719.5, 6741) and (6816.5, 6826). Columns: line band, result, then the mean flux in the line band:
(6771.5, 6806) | 2.1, 12.9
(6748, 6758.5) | 0.9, 13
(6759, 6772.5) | 0.9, 13.2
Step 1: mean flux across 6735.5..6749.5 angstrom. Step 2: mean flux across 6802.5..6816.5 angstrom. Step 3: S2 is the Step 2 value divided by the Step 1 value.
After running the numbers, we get 1.1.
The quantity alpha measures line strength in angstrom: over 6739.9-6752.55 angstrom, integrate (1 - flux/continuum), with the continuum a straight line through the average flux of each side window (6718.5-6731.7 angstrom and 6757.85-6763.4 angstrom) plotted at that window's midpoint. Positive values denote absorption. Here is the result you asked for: 2.1 angstrom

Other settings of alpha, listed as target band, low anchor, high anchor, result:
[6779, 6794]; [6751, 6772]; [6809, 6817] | 0.90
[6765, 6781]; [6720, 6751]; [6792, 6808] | 0.91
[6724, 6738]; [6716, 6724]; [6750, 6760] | -1.02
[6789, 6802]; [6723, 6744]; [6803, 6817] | 0.42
